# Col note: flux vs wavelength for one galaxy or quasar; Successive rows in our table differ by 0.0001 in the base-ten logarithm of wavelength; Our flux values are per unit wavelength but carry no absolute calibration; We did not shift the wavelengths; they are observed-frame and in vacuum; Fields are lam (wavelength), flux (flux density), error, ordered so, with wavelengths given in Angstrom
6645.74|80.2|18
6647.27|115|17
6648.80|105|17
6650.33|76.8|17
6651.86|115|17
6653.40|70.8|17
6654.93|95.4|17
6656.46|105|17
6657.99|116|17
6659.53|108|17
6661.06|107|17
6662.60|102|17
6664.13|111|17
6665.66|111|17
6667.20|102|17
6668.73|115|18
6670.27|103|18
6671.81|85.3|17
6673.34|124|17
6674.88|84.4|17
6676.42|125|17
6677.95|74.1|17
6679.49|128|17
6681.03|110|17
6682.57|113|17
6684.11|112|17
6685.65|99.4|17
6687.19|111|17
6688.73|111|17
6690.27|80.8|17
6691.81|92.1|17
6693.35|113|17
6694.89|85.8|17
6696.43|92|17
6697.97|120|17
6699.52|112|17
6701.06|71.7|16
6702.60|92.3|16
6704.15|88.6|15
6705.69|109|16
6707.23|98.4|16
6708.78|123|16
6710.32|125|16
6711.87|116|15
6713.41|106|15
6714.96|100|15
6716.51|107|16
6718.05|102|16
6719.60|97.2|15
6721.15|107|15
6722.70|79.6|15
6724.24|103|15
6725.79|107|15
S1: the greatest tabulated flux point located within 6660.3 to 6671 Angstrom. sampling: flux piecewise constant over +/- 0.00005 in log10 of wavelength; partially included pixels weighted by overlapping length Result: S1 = 115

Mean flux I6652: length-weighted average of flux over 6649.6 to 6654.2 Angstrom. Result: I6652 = 87.6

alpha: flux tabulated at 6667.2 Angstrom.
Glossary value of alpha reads 102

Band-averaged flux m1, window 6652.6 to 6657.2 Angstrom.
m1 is 90.4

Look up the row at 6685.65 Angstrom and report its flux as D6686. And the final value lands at 99.4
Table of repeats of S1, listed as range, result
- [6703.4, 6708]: 109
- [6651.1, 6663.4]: 116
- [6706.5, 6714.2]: 125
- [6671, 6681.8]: 128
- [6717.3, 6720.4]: 102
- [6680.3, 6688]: 113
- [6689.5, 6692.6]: 92.1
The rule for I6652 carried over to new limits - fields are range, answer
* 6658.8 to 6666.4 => 108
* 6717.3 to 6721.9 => 102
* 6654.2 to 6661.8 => 106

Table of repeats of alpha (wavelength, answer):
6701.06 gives 71.7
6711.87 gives 116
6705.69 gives 109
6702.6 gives 92.3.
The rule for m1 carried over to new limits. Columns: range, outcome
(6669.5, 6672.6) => 94.4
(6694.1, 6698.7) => 99.3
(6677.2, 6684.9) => 107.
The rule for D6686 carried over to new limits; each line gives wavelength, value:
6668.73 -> 115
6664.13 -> 111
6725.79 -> 107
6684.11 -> 112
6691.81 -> 92.1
